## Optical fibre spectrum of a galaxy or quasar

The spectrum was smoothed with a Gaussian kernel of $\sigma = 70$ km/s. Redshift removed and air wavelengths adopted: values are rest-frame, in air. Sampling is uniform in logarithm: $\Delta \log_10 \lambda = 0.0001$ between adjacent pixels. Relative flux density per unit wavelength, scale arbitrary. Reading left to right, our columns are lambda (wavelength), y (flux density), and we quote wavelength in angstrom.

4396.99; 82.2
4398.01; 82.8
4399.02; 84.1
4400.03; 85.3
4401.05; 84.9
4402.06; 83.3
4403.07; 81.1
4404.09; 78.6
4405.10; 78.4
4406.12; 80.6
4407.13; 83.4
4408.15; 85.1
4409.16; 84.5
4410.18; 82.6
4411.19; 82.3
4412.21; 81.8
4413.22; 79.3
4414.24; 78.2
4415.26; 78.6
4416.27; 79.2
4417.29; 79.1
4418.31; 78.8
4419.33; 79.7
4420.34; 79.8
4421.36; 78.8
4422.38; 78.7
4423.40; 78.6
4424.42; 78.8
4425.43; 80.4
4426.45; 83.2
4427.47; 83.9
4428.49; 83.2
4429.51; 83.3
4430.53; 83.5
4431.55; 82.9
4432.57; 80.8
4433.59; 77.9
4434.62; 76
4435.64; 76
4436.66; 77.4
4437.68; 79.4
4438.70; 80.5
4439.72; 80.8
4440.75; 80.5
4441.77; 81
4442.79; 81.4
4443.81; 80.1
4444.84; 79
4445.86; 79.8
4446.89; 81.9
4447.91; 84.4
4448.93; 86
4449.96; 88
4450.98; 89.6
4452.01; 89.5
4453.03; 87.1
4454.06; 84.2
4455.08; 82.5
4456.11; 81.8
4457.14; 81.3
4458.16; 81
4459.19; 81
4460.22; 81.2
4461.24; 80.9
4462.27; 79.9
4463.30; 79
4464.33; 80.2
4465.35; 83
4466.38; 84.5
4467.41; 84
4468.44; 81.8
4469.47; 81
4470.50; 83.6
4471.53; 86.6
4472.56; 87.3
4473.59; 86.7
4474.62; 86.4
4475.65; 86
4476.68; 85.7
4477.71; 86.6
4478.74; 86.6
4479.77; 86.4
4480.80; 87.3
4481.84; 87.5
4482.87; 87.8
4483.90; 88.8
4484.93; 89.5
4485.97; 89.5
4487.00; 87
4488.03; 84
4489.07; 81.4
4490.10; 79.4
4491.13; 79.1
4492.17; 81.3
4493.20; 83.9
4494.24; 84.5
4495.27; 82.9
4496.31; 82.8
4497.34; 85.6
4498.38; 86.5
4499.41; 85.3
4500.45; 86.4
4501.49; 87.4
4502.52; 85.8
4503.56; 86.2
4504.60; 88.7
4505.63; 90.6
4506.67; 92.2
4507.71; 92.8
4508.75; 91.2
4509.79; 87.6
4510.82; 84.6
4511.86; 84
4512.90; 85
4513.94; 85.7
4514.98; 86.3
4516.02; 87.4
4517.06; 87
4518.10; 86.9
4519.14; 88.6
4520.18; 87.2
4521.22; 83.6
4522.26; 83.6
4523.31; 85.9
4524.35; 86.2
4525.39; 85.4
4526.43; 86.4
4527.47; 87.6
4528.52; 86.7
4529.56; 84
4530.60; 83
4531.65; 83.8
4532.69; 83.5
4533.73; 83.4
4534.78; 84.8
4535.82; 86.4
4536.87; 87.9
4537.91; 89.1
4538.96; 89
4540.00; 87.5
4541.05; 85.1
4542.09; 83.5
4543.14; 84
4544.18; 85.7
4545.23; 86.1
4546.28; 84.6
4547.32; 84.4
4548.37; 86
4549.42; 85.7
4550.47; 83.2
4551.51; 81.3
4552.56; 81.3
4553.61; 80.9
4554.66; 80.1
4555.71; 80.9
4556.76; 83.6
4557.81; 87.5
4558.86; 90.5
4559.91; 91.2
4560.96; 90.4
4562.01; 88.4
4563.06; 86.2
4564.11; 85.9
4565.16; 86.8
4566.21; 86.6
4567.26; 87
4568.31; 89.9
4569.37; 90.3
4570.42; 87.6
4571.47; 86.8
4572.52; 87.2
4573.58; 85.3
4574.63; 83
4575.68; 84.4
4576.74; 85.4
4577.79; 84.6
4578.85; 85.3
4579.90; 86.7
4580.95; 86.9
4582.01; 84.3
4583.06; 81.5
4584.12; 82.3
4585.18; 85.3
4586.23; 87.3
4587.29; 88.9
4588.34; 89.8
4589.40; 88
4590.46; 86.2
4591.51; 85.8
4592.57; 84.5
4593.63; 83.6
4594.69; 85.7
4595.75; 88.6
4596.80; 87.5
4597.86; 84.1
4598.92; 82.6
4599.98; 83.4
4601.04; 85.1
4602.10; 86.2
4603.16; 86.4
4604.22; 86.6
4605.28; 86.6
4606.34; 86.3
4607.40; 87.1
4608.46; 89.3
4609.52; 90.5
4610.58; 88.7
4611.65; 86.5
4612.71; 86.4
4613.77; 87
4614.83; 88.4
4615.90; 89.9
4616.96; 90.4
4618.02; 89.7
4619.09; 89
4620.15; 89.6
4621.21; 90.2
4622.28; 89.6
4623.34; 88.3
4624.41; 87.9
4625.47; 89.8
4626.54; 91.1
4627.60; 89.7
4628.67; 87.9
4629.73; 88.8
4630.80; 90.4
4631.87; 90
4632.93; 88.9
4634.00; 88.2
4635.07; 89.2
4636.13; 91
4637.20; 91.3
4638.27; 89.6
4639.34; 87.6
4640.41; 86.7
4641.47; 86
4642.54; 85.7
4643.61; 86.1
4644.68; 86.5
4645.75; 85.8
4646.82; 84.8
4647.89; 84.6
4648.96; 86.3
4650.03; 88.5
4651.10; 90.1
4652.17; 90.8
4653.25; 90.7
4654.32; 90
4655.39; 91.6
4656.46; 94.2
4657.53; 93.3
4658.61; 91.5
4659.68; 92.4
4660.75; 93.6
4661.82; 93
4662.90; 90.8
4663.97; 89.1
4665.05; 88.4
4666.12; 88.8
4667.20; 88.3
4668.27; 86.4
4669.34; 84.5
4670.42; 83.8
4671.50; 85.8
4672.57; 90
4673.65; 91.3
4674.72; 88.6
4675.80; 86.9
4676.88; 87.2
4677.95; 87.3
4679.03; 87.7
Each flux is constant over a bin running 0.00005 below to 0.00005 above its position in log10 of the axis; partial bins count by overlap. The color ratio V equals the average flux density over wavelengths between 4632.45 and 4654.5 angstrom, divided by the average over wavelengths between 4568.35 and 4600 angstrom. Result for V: 1.02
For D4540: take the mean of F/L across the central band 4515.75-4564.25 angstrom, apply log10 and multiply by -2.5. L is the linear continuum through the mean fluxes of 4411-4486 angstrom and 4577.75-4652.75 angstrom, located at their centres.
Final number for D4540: 0.00 mag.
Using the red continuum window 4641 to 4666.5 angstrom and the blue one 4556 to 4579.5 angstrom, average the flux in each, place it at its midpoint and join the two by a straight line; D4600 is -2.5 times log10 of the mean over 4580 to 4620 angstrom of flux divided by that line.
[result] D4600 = 0.01 mag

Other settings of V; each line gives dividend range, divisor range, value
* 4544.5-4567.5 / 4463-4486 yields 1.00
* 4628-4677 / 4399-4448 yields 1.10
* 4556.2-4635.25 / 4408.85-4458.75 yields 1.07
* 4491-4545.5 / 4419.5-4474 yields 1.05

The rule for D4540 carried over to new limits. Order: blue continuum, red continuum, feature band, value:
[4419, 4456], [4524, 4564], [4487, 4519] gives -0.02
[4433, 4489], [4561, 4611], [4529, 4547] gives 0.00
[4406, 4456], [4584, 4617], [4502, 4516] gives -0.05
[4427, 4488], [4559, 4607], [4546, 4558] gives 0.03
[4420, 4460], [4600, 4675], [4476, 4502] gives -0.03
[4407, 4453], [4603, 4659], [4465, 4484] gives -0.03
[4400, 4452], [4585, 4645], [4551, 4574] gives 0.00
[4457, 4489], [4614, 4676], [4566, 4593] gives 0.01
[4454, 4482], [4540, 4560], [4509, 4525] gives -0.02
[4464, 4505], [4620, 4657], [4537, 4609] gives 0.02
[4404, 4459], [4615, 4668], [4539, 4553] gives 0.01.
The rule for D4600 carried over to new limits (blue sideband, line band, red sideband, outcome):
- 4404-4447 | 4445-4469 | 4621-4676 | -0.020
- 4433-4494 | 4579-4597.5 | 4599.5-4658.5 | 0.014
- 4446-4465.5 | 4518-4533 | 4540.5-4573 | -0.006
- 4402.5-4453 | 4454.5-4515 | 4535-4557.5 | -0.027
